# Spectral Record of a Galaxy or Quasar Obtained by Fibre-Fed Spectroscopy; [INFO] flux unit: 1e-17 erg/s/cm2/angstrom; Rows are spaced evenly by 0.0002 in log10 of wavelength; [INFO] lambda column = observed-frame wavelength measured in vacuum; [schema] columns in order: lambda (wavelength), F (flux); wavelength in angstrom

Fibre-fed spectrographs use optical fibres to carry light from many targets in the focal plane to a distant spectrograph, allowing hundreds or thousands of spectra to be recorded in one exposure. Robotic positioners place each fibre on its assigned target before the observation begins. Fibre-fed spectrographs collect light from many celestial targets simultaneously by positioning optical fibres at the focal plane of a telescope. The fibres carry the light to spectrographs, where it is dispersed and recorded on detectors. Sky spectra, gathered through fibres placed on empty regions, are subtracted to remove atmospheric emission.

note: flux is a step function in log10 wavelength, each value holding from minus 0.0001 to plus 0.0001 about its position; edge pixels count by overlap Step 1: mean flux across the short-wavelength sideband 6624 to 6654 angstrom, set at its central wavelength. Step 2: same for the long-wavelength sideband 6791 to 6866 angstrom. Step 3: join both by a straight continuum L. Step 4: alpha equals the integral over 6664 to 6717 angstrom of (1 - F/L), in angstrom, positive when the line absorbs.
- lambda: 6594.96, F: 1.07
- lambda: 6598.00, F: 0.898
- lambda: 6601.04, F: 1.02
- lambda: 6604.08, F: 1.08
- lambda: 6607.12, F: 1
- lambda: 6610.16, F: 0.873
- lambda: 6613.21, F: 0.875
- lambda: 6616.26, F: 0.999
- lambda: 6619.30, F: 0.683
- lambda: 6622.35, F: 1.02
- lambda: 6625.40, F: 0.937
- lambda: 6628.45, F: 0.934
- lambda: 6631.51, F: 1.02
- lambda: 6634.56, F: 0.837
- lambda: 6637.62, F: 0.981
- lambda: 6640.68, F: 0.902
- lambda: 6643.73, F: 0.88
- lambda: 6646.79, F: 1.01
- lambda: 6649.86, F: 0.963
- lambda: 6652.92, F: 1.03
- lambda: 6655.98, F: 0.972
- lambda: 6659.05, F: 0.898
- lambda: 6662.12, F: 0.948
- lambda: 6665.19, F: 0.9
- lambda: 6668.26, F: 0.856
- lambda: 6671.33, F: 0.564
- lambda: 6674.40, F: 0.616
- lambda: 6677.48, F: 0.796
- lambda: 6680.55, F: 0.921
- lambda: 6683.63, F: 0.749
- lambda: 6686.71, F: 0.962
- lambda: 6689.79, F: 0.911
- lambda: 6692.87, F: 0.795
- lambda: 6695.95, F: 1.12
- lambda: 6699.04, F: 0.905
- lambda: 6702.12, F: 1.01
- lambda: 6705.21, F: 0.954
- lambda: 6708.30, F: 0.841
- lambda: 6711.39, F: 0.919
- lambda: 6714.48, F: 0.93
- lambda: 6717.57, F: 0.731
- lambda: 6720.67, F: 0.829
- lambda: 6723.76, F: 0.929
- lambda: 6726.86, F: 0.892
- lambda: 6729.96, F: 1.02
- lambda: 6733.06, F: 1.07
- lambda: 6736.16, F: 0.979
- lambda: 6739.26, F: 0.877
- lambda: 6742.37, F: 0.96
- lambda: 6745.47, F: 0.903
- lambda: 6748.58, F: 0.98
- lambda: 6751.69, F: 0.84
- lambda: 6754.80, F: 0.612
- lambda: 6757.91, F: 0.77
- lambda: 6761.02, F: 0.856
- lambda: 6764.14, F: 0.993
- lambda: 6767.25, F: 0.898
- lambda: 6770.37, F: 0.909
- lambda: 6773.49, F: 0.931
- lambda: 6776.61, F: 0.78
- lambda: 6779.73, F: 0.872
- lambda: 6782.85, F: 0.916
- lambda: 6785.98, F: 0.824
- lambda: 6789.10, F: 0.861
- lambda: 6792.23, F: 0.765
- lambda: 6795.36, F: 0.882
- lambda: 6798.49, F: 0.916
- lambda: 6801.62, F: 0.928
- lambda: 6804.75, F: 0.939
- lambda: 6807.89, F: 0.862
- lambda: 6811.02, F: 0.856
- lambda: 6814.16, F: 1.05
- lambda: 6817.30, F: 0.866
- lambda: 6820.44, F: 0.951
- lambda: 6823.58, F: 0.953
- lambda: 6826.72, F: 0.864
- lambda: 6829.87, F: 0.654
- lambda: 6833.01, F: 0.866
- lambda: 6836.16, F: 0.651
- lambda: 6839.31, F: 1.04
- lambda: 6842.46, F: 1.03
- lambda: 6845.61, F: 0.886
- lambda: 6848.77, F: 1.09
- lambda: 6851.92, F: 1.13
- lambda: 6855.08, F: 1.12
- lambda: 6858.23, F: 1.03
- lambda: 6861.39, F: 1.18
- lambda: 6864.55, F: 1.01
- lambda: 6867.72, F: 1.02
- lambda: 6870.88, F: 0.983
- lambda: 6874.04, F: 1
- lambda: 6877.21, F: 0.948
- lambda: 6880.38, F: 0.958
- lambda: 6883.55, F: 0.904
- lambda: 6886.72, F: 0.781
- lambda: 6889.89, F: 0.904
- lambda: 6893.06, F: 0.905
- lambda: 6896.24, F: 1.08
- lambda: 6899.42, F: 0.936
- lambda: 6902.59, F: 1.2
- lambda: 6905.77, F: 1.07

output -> 4.5 angstrom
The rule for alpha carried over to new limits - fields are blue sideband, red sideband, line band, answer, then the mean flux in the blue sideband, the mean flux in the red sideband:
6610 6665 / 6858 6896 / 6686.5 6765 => 3.3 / 0.932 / 0.97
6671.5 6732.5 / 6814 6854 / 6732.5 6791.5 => 1.3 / 0.882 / 0.923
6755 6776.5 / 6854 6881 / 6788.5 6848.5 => 3.8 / 0.868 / 1.03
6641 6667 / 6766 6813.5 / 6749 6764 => 1.5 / 0.947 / 0.879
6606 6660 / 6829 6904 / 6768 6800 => 3.1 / 0.934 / 0.974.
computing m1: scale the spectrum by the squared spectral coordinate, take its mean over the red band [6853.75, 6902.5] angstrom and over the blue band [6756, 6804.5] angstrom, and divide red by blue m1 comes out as 1.17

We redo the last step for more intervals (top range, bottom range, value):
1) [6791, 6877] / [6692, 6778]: 1.08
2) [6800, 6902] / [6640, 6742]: 1.11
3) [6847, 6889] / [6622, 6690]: 1.20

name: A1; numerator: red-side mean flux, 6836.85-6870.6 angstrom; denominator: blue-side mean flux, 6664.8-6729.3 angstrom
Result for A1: 1.20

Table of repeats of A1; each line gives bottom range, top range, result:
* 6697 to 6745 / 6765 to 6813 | 0.95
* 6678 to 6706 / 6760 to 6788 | 0.96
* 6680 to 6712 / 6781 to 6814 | 0.96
